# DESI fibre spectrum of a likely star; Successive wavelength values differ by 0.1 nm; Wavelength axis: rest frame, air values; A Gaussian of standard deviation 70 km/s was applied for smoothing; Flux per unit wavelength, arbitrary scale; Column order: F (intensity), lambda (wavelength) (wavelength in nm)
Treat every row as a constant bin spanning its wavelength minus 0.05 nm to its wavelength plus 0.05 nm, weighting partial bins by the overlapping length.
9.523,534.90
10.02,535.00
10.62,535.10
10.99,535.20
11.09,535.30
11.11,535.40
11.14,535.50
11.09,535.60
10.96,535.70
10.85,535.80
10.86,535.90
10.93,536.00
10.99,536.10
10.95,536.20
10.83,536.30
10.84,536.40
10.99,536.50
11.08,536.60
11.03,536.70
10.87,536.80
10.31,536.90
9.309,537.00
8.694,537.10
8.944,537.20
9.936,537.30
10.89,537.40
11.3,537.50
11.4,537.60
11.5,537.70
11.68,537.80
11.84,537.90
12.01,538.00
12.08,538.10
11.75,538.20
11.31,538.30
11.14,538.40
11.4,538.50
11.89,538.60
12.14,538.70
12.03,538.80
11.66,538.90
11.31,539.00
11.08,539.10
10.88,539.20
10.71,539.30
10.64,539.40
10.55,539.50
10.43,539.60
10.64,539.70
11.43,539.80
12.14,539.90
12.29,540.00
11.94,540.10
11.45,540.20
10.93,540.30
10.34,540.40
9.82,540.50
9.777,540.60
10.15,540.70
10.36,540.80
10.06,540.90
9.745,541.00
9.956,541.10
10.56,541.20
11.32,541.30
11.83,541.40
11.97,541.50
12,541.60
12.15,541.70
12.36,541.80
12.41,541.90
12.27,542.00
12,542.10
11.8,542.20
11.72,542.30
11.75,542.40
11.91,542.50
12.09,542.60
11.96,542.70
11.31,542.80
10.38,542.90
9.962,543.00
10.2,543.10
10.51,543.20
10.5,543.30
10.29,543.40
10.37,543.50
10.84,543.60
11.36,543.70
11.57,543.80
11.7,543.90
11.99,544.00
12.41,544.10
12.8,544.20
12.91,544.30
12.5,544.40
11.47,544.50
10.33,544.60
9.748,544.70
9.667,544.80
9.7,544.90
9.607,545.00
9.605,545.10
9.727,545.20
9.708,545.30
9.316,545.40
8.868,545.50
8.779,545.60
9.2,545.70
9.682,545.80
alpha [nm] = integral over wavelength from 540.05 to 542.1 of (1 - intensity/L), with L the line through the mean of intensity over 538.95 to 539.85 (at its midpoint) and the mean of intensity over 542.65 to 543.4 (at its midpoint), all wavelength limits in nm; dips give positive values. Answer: -0.063 nm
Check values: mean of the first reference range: 10.9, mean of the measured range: 11.1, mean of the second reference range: 10.7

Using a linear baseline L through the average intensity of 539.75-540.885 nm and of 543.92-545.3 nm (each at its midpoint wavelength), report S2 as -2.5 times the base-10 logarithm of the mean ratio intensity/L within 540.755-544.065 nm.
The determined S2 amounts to -0.031 mag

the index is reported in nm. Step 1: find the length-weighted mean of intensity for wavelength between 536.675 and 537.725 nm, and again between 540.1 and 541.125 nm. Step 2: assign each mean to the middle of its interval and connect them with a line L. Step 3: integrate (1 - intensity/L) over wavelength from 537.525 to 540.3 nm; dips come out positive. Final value -0.30 nm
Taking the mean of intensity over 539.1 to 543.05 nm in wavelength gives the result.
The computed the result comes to 11.2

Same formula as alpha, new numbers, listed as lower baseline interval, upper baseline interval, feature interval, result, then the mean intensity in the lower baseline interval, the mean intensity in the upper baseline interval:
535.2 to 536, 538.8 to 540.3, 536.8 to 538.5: 0.04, 11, 11.2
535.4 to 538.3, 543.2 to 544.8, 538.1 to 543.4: -0.04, 10.9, 11.3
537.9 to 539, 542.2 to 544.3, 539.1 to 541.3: 0.16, 11.7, 11.3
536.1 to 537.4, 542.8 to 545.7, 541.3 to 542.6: -0.18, 10.4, 10.6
